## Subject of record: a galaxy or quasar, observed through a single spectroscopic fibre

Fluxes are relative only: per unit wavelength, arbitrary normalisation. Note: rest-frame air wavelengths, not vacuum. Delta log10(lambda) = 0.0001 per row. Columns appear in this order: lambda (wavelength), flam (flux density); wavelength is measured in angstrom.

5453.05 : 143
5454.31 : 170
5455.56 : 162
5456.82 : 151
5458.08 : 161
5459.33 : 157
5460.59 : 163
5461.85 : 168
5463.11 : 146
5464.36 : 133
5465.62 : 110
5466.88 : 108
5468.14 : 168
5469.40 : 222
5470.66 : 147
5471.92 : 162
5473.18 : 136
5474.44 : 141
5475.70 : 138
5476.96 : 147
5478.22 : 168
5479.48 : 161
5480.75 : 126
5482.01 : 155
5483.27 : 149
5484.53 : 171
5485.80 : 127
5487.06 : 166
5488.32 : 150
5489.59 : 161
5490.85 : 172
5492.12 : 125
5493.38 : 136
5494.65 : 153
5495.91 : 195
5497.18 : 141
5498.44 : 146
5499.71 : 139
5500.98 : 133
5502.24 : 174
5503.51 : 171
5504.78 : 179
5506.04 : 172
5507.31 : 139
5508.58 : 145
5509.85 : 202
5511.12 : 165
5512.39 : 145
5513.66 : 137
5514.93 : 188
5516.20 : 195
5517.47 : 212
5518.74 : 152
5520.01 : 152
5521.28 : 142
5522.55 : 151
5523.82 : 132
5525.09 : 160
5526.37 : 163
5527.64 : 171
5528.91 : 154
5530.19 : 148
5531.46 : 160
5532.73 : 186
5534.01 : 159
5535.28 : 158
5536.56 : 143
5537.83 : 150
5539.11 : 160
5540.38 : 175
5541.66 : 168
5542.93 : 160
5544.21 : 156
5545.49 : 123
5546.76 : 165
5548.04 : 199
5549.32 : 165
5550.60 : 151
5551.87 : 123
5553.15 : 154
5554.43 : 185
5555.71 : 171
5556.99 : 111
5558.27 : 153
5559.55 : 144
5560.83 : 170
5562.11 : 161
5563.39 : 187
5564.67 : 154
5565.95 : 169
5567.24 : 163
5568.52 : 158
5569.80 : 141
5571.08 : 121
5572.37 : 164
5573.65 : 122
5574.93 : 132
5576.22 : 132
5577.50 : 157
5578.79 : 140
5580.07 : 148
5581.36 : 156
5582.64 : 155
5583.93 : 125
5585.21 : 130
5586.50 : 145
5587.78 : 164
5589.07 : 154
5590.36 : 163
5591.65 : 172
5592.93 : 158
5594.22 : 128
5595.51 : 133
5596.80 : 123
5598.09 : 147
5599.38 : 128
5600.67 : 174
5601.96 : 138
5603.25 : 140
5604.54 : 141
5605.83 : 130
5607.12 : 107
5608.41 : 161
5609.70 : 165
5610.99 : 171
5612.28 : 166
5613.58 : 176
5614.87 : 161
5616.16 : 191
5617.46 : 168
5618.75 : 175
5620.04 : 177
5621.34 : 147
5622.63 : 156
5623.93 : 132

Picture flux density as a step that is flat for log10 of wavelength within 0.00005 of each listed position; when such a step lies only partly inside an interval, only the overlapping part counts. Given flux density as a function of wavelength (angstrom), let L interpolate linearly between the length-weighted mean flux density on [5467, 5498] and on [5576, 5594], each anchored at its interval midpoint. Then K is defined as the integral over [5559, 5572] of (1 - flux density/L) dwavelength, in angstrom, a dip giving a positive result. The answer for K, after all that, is -0.55 angstrom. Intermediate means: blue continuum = 154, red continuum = 150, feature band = 157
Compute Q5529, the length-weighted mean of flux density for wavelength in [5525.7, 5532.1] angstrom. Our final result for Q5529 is 159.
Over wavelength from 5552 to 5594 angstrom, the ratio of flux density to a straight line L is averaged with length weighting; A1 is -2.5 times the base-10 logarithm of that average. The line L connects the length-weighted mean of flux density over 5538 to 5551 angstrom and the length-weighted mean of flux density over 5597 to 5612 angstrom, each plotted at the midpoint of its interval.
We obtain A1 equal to 0.02 mag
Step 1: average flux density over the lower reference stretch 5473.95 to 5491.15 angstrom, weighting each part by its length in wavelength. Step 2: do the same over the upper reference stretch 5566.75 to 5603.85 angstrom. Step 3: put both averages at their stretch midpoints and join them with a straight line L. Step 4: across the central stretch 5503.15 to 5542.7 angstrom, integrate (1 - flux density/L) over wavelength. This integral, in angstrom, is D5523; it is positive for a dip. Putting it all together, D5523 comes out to -3.4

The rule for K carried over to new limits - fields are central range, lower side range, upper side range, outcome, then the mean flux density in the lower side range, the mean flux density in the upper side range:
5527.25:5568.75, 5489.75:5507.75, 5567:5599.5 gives -2.76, 156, 145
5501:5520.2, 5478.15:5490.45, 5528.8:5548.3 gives -1.41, 153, 160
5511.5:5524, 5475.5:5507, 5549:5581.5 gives -0.70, 154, 151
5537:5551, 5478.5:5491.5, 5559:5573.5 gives -0.48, 154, 156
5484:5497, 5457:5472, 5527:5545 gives 0.07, 153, 160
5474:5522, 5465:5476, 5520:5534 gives -1.51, 148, 157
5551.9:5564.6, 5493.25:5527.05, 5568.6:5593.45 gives -0.56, 160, 147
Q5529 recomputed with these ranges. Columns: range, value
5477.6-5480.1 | 165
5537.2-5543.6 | 163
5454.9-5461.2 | 159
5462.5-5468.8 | 133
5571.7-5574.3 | 143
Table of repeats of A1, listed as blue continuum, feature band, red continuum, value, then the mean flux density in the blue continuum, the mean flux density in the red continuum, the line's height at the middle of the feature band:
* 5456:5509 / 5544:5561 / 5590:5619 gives -0.014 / 153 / 152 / 153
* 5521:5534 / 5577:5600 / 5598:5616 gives 0.052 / 157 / 152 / 153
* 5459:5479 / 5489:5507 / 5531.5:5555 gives -0.015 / 151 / 160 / 154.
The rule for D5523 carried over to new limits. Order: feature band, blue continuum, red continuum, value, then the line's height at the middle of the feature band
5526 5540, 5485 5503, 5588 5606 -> -0.95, 149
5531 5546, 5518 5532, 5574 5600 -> -0.68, 152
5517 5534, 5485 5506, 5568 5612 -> -0.89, 152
